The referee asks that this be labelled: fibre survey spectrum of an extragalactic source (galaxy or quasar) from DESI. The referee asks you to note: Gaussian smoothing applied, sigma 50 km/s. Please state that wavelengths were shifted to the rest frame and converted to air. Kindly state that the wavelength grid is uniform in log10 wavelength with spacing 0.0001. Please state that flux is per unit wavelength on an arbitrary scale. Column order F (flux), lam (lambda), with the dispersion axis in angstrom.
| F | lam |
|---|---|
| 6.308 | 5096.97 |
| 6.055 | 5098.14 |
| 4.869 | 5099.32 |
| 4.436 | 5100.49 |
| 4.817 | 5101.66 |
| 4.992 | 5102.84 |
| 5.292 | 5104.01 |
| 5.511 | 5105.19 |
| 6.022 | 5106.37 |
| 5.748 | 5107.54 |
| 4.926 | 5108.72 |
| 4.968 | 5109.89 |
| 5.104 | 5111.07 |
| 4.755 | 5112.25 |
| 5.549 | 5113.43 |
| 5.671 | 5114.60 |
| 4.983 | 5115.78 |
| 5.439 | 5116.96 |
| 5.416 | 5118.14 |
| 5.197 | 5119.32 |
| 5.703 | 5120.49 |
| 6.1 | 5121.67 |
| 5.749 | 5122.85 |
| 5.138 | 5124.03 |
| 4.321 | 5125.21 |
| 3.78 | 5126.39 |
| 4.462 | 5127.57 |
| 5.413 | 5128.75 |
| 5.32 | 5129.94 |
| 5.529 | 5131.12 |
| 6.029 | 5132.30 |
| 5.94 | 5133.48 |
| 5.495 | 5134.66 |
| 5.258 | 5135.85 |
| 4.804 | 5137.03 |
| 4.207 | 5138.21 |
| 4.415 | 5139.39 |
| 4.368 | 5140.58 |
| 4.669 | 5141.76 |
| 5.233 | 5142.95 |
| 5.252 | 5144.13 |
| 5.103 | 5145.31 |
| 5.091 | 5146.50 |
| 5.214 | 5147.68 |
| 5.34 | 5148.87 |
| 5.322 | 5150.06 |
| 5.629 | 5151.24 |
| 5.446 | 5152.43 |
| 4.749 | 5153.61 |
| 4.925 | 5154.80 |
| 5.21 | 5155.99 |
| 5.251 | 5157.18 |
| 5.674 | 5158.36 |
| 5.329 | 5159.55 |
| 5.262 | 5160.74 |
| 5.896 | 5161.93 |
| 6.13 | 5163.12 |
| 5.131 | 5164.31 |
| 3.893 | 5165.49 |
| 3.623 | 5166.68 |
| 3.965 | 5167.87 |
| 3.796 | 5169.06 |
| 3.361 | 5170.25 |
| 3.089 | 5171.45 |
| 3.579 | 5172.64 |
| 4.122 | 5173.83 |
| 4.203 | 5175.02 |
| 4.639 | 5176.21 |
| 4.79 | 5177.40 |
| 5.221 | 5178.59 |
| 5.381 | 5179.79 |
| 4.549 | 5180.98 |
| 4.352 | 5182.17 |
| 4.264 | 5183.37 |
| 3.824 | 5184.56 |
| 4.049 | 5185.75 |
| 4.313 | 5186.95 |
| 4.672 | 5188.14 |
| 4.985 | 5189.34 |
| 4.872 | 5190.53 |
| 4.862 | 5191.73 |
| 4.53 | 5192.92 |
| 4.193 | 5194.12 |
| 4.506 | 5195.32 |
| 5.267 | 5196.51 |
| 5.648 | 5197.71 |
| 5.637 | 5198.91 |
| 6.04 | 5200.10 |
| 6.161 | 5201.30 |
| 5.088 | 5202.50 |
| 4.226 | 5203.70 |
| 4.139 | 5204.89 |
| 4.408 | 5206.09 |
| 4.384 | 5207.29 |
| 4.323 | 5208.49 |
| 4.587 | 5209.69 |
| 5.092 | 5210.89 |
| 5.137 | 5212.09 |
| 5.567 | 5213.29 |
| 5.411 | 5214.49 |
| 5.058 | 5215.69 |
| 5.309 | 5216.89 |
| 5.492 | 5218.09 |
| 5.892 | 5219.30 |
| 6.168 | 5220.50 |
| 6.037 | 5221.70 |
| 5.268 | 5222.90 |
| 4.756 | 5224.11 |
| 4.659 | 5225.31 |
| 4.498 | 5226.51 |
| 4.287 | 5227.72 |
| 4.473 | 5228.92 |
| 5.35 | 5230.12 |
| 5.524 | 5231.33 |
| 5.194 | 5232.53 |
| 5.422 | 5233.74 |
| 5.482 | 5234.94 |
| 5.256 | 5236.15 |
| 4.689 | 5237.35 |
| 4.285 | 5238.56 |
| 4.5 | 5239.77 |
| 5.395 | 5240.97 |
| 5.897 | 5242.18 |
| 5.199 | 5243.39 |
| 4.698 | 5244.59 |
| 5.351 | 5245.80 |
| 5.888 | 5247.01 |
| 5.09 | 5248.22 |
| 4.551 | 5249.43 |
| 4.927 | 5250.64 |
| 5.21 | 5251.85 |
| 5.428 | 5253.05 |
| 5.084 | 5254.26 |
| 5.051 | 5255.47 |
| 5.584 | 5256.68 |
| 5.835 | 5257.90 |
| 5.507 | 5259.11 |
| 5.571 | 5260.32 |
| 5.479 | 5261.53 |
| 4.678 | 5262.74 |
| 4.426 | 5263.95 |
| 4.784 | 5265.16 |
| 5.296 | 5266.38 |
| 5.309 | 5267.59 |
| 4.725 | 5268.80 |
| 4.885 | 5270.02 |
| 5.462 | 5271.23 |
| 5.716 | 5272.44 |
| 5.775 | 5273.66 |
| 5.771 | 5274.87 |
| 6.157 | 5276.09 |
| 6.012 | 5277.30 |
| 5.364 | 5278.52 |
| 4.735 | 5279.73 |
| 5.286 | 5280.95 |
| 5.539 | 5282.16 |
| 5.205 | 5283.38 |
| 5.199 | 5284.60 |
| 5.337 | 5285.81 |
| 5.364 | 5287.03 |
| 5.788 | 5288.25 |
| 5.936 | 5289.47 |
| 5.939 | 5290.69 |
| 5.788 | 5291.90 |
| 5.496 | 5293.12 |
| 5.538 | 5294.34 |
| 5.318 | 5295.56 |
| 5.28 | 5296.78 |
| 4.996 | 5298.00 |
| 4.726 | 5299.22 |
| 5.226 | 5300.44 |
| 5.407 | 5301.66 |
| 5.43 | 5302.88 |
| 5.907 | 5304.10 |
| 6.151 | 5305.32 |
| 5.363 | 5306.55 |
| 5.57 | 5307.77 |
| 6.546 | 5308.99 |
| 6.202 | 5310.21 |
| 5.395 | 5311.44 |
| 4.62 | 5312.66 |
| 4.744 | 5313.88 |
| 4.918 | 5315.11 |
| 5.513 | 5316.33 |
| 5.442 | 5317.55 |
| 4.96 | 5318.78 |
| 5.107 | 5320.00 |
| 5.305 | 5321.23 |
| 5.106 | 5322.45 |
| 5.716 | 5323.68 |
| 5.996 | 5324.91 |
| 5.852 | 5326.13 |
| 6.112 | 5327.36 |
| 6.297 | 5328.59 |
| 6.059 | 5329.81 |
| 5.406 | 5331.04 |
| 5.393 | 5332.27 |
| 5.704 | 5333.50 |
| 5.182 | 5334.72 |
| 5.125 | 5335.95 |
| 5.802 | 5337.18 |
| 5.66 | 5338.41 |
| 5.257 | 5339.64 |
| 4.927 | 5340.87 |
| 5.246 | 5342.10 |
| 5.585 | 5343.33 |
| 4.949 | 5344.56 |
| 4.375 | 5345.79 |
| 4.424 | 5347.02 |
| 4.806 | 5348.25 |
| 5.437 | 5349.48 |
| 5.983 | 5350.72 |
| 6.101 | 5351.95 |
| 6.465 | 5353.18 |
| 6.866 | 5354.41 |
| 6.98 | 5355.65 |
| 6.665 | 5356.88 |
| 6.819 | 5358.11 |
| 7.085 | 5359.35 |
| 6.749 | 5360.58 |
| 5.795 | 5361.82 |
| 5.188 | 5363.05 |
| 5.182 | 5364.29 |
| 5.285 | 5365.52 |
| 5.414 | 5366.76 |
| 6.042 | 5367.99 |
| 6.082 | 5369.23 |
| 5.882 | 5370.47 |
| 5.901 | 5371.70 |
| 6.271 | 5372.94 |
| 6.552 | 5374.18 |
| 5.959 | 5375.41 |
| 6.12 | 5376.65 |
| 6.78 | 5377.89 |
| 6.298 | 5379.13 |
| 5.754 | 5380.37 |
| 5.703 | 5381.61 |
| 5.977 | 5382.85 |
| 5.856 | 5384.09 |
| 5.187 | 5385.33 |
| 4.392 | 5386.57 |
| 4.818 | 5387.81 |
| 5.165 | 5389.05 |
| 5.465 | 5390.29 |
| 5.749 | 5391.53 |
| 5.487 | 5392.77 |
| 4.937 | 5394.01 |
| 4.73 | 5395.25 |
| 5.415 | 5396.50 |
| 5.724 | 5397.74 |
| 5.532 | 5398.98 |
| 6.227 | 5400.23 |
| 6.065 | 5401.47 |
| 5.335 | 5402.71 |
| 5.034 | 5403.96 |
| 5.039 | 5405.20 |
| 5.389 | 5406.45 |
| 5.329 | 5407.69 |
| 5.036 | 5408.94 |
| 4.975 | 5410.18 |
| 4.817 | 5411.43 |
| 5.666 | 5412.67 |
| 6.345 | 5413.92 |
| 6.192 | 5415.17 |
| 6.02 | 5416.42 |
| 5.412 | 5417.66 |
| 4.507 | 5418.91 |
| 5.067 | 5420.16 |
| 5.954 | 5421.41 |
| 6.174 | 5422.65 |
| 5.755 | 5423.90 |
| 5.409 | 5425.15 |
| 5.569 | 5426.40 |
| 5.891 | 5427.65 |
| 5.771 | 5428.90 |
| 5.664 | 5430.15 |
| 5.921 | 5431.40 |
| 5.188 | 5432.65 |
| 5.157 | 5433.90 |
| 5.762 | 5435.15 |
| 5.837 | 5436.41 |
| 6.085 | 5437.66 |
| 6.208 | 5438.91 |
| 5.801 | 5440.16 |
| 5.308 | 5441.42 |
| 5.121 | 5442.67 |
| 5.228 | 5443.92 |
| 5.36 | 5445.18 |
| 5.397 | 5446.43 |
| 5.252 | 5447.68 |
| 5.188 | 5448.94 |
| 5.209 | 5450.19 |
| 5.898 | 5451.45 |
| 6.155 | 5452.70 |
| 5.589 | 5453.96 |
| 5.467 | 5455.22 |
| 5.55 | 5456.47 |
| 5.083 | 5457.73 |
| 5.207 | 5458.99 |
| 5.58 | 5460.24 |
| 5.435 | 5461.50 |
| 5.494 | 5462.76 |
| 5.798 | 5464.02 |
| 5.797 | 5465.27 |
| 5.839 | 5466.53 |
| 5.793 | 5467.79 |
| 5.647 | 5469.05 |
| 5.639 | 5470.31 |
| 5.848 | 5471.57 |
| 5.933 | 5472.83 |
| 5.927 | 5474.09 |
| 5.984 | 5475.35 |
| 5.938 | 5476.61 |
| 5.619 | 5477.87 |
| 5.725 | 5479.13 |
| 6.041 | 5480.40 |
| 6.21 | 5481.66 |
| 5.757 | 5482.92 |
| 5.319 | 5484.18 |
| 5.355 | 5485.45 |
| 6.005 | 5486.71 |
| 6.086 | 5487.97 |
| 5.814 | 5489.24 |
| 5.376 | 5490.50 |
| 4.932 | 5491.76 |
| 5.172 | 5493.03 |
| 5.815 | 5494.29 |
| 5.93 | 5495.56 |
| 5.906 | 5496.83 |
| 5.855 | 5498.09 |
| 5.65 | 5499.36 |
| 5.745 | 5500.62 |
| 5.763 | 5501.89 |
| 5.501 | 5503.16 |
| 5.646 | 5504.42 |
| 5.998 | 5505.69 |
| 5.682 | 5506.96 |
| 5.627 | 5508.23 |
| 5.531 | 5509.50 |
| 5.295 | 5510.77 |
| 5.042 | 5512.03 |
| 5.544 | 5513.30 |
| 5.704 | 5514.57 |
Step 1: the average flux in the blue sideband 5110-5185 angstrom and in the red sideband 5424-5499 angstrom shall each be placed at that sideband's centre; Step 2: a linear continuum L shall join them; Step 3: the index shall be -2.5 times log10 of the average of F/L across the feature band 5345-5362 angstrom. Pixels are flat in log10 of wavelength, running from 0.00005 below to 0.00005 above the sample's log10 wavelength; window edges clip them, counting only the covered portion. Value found -0.121 mag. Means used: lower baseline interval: 4.93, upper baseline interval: 5.64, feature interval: 6.03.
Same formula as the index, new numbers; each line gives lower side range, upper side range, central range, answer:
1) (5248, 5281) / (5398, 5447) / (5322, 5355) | -0.03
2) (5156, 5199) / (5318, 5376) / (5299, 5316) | 0.00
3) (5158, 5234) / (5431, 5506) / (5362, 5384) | -0.10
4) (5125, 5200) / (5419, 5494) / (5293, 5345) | -0.04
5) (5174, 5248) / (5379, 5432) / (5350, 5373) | -0.14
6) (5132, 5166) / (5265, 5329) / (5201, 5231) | 0.06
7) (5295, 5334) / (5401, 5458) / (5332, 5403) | -0.04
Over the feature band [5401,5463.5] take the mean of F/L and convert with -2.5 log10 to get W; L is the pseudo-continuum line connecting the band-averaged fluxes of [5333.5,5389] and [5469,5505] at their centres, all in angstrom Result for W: 0.04 mag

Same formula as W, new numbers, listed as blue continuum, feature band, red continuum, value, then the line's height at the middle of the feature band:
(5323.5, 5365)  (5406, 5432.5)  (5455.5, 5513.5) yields 0.03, 5.7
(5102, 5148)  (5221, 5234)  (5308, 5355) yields 0.06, 5.33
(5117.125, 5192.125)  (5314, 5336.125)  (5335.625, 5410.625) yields 0.00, 5.48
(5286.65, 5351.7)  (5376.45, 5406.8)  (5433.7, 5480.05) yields 0.00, 5.54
